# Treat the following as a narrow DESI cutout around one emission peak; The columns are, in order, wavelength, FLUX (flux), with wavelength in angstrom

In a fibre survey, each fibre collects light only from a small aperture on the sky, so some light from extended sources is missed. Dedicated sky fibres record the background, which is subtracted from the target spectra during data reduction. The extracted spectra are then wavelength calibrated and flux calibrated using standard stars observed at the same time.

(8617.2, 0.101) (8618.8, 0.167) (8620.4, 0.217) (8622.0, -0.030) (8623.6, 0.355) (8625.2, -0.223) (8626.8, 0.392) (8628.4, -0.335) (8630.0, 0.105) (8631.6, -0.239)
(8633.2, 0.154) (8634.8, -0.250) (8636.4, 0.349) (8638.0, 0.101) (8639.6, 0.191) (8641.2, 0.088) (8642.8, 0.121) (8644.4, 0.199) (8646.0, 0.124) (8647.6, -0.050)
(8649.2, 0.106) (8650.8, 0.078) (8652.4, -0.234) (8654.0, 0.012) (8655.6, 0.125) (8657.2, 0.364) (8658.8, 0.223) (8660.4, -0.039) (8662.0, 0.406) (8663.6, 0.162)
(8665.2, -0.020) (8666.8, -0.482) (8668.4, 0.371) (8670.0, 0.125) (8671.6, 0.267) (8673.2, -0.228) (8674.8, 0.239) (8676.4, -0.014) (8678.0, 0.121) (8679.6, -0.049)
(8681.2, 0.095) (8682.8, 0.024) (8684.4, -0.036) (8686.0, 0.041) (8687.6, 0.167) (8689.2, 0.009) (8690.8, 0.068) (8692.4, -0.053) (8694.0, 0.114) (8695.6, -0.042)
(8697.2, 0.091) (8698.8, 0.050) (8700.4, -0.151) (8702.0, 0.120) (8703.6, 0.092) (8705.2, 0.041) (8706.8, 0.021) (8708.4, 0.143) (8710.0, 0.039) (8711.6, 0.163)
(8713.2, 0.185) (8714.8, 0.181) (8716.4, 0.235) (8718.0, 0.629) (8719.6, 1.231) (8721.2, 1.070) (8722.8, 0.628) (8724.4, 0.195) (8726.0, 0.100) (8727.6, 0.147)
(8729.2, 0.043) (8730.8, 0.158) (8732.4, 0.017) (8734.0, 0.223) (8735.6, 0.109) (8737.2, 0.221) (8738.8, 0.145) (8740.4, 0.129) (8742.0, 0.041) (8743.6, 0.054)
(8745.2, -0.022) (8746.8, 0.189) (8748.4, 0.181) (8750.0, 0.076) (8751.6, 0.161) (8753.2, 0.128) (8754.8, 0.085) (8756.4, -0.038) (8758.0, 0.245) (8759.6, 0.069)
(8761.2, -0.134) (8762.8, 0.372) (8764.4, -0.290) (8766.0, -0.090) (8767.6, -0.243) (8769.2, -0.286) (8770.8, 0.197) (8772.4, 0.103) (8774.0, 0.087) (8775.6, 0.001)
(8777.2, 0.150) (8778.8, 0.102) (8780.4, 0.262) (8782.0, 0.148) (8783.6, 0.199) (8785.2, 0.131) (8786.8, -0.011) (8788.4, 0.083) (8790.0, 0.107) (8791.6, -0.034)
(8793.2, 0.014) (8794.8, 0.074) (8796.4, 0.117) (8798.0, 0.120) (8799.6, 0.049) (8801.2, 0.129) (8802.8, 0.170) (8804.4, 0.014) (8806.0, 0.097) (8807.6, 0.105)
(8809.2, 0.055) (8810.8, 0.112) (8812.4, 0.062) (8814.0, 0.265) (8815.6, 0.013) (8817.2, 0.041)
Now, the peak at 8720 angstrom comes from Hbeta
